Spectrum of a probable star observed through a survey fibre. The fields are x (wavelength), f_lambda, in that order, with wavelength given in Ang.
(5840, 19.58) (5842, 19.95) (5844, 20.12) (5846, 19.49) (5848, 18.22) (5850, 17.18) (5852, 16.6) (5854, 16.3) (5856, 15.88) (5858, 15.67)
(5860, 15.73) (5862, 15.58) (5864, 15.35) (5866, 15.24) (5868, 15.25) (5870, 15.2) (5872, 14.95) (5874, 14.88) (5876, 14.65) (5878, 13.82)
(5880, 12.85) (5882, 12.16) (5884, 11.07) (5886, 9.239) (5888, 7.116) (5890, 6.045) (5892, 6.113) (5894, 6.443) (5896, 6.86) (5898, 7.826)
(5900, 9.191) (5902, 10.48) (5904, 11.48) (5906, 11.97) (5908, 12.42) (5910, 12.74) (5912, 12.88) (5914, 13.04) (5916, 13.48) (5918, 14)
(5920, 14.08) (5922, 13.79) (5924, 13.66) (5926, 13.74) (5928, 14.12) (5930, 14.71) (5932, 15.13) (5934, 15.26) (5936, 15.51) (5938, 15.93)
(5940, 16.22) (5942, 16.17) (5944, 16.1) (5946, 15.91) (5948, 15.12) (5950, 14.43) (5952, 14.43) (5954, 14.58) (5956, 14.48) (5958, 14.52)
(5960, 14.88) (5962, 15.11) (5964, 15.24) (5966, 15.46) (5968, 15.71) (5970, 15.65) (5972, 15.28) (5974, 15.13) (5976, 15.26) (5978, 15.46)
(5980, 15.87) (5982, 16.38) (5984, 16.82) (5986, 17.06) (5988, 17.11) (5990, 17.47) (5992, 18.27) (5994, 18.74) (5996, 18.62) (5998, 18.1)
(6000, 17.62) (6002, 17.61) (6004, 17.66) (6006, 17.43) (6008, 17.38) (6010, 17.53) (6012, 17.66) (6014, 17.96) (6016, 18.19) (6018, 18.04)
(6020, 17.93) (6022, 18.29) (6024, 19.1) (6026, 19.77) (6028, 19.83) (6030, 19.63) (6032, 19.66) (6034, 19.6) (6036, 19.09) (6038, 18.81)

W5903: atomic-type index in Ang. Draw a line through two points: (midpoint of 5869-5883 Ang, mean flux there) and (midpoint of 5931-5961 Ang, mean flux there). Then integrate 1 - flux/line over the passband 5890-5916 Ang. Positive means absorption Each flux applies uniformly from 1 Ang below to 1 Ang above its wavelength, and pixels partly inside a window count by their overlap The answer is 8.0 Ang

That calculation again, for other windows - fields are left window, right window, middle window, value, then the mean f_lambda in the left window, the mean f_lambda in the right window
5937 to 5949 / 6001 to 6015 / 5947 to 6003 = 2.27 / 15.9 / 17.6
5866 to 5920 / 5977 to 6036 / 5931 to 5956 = -1.73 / 11.5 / 18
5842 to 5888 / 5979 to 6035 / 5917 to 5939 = 2.56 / 15.2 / 18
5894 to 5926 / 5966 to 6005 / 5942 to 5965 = -0.63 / 11.7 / 16.8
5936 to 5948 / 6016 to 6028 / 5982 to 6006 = 0.09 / 15.9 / 18.7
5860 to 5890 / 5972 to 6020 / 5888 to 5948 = 9.02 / 13.2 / 17.2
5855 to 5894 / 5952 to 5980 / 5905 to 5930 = 0.96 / 12.8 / 15.1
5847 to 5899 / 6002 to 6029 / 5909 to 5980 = 3.53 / 12.9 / 18.2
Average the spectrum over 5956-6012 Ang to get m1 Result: 16.6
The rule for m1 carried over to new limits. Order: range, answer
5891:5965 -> 13.3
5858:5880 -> 15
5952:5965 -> 14.8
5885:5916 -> 9.72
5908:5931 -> 13.6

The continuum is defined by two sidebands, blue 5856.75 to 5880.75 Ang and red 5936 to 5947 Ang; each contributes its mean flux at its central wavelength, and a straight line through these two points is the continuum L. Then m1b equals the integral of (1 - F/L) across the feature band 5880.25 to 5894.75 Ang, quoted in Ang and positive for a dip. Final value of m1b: 6.3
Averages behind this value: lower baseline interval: 15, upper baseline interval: 16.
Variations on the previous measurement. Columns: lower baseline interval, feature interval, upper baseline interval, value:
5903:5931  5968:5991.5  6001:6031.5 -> 0.4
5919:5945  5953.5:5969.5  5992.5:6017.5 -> 1.1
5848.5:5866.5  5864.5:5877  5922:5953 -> 0.7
